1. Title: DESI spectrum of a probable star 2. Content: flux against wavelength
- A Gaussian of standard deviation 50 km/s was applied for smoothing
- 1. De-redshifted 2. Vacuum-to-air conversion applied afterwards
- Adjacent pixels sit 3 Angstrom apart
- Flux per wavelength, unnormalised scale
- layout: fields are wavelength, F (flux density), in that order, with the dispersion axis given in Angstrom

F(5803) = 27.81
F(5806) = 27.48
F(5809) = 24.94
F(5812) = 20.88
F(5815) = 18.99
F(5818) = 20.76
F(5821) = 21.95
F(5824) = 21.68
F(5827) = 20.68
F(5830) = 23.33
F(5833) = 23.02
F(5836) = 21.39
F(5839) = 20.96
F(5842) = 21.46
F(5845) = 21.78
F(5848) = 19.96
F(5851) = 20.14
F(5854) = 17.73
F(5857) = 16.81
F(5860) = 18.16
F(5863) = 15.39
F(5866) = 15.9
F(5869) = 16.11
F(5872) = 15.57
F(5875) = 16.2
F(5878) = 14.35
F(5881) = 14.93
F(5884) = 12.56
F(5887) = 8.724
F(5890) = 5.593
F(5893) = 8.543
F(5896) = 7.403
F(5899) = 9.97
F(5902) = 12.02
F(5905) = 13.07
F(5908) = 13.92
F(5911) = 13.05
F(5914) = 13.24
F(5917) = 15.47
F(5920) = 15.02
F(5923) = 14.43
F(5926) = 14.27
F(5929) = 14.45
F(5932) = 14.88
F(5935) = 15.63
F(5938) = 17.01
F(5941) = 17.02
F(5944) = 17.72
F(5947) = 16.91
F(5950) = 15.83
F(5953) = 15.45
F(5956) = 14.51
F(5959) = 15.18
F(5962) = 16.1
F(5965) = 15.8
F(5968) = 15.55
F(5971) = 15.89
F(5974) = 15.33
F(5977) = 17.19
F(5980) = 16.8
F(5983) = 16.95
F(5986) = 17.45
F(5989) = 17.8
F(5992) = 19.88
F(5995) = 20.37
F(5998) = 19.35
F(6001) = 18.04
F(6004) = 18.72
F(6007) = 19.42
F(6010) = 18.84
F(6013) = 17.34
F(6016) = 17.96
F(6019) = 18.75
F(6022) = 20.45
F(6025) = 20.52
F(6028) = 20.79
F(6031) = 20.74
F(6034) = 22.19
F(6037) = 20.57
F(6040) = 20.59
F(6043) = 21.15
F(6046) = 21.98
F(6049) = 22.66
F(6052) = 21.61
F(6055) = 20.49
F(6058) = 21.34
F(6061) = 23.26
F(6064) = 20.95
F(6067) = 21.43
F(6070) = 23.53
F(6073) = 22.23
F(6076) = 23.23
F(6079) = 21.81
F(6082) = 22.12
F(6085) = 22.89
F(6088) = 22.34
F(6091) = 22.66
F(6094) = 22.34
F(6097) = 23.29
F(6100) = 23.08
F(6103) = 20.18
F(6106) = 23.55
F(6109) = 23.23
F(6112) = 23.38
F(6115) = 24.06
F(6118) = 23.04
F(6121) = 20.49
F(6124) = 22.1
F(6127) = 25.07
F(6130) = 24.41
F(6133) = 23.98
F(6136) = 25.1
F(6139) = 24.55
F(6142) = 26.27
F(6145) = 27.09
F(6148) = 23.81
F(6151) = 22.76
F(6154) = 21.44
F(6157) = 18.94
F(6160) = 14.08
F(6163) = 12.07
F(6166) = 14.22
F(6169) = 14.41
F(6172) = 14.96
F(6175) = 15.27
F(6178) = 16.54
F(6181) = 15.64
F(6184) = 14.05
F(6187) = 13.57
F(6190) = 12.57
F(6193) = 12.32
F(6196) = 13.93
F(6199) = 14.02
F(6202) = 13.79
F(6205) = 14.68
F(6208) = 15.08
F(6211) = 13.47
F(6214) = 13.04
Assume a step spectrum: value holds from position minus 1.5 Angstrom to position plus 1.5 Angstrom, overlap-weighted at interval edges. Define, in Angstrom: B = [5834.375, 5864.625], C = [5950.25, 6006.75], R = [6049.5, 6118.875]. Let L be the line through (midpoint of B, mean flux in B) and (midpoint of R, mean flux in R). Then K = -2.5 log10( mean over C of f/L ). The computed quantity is 0.23 mag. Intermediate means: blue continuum 19.4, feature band 17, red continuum 22.4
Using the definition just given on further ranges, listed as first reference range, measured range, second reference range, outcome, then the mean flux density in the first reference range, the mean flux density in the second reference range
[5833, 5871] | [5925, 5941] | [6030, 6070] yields 0.28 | 18.9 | 21.5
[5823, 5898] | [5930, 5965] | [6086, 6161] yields 0.17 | 16.7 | 22.9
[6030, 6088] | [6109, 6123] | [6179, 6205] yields -0.23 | 21.9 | 13.8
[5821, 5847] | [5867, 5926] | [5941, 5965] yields 0.42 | 21.8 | 16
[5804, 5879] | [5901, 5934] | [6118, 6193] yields 0.37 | 19.9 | 19.2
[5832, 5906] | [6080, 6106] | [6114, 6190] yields -0.19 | 15.5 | 19.7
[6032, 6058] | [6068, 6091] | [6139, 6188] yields -0.11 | 21.4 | 18.1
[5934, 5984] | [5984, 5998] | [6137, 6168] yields -0.12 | 16.2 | 20.5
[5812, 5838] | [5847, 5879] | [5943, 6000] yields 0.20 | 21.4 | 16.8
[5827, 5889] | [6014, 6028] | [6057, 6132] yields 0.09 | 17.7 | 22.7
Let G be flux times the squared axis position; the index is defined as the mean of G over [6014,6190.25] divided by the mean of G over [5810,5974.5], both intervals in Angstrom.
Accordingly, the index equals 1.4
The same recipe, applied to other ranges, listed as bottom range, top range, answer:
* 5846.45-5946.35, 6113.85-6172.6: 1.60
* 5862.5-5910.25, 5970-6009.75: 1.50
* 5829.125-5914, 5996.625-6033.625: 1.31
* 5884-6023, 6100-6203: 1.33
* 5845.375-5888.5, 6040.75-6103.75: 1.48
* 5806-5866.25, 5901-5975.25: 0.76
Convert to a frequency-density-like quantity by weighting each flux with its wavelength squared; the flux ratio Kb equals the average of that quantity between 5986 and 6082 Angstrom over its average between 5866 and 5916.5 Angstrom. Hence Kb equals 1.74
